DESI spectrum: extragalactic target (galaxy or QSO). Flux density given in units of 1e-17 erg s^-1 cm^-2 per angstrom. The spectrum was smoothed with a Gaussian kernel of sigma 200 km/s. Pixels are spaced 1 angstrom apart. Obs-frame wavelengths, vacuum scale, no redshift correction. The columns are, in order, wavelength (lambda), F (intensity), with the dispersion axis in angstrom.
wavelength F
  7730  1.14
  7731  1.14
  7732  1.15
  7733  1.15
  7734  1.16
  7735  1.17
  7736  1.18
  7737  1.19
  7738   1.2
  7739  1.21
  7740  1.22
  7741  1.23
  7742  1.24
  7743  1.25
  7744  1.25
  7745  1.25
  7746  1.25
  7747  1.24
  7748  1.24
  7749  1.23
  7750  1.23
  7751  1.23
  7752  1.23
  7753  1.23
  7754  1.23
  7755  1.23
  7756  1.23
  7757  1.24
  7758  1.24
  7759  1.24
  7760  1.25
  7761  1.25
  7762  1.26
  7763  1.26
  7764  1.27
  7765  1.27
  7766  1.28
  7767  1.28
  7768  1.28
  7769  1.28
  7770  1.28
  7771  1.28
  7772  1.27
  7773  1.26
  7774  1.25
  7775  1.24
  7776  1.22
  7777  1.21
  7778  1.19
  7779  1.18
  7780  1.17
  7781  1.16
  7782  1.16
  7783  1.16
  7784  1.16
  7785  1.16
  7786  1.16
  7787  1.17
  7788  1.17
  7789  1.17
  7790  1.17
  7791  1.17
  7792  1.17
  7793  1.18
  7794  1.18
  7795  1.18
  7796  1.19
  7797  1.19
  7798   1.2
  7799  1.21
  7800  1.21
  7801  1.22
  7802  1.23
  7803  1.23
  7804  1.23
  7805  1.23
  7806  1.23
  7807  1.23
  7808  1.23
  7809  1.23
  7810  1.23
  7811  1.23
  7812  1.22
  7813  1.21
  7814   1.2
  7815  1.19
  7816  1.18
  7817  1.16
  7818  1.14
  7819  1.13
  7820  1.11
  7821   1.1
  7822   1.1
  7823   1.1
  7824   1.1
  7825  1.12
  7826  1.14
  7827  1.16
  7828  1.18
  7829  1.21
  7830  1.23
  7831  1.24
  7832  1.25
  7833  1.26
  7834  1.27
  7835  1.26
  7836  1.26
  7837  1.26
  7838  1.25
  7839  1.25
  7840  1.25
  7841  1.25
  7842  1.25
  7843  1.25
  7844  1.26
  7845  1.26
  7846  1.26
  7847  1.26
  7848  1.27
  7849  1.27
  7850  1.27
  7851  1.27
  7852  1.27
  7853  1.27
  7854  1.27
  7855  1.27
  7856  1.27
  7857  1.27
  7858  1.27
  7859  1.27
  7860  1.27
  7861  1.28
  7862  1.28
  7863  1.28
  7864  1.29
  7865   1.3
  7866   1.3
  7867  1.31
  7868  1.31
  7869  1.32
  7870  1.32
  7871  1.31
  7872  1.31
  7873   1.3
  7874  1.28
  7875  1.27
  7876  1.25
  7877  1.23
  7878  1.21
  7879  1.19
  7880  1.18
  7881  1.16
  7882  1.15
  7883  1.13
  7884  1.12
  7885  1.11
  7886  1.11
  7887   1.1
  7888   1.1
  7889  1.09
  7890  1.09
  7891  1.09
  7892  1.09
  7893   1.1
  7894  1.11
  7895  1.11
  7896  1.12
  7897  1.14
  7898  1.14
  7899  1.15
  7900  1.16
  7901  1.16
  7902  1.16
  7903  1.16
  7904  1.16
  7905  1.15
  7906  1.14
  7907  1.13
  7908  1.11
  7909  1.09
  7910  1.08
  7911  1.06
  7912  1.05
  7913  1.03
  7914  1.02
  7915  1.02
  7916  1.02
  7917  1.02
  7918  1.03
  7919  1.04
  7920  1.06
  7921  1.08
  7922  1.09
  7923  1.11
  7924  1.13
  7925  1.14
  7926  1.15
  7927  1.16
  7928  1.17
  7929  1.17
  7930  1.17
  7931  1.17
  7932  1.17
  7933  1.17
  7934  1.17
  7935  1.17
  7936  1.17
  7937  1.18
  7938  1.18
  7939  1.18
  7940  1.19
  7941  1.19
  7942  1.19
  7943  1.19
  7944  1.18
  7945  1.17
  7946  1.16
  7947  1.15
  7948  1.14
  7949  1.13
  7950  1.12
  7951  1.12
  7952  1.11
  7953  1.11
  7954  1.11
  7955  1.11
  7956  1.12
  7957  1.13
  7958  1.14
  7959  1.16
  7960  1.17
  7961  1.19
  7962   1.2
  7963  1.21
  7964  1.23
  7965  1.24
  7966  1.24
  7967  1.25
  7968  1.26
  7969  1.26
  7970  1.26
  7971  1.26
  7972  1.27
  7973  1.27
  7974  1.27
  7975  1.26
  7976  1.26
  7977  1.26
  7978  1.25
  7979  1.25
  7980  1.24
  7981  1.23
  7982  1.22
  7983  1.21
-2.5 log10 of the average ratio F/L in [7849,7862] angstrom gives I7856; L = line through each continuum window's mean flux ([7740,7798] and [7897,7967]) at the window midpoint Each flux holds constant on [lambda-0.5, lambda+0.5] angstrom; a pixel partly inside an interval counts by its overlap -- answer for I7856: -0.08 mag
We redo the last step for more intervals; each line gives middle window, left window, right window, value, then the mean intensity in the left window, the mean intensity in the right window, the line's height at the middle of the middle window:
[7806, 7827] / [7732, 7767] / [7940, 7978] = 0.04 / 1.23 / 1.19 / 1.22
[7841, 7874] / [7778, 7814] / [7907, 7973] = -0.09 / 1.19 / 1.15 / 1.17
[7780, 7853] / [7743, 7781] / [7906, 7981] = 0.01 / 1.24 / 1.16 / 1.22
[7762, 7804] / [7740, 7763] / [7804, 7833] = 0.00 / 1.24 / 1.18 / 1.21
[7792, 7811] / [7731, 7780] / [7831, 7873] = 0.03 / 1.23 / 1.27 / 1.25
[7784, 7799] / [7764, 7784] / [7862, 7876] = 0.06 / 1.23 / 1.3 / 1.24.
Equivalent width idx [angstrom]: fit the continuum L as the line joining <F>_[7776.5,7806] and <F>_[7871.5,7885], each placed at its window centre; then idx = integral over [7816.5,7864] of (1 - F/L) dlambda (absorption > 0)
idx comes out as -1.1 angstrom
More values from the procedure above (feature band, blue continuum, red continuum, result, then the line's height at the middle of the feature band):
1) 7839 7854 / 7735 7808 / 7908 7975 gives -0.9 angstrom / 1.19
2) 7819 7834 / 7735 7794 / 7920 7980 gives 0.5 angstrom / 1.21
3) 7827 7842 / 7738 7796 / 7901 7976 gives -0.6 angstrom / 1.19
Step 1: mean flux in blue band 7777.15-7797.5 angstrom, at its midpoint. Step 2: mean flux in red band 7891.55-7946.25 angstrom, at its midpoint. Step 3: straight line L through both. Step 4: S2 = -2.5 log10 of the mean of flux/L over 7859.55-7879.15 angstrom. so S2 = -0.123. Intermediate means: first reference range 1.17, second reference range 1.13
